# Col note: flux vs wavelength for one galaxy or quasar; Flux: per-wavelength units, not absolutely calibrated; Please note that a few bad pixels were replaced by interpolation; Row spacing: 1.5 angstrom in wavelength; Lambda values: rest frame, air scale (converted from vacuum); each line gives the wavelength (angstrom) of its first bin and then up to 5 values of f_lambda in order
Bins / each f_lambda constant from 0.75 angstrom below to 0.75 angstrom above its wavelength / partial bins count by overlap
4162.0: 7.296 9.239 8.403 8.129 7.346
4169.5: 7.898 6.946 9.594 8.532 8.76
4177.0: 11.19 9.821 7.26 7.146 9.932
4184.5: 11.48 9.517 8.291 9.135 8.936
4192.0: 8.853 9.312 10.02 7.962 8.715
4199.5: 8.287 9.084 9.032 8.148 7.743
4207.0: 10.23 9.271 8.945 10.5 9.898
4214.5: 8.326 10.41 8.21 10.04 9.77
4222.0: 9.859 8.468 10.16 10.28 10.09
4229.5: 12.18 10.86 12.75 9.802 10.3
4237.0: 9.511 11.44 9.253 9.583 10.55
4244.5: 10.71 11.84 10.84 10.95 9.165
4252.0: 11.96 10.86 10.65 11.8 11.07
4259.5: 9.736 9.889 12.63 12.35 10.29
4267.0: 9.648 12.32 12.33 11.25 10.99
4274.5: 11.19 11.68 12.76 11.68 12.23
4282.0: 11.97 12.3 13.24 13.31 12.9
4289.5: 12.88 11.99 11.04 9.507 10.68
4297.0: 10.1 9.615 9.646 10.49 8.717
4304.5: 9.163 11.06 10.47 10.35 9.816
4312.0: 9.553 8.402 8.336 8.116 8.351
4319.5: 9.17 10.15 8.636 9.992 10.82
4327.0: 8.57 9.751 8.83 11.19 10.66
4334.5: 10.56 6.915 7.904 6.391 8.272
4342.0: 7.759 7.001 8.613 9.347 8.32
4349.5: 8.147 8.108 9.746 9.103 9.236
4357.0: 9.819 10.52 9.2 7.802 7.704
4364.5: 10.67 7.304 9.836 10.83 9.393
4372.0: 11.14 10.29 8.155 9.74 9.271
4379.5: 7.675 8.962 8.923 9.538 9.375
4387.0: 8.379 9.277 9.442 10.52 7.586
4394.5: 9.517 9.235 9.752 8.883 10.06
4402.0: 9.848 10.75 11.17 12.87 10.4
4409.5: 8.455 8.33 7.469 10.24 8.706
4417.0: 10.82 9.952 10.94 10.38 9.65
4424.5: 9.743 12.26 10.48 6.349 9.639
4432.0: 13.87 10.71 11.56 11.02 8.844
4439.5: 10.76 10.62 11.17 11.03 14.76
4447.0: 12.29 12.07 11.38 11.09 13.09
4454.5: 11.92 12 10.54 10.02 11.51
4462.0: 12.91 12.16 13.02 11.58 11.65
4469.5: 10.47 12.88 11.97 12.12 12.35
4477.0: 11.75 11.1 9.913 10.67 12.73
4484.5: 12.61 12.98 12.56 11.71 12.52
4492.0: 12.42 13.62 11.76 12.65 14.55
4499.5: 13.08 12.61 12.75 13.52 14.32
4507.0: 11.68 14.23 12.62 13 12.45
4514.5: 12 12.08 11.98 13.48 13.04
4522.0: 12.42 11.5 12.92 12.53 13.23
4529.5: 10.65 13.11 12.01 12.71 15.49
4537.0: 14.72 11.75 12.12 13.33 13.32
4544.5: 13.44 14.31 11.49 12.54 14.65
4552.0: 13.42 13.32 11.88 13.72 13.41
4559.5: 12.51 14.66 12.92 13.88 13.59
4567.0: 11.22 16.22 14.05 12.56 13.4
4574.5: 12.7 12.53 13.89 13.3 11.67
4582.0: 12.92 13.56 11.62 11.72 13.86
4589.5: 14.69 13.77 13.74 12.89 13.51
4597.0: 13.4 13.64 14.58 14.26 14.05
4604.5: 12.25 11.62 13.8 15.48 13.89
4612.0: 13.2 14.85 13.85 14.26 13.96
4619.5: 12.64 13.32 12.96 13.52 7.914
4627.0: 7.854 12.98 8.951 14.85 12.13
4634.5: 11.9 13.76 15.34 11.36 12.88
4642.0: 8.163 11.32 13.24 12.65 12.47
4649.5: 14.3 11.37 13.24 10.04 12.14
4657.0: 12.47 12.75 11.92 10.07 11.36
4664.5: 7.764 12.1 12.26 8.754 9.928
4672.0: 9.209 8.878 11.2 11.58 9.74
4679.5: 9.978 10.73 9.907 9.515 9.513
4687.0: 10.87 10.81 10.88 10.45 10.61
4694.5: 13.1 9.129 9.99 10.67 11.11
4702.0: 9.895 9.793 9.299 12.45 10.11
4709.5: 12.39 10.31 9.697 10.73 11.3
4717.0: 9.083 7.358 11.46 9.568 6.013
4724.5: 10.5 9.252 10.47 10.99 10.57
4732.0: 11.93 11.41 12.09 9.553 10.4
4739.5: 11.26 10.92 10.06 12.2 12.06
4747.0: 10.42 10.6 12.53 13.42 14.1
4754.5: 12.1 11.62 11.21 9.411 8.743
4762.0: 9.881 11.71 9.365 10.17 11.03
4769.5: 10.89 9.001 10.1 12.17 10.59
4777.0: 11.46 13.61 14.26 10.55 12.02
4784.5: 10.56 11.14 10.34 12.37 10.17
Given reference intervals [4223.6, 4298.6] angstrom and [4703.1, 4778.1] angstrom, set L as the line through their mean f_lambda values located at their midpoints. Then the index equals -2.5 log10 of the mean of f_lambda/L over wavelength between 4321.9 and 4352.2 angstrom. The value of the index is 0.25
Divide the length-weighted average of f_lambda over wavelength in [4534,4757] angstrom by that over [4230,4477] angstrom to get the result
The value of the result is 1.16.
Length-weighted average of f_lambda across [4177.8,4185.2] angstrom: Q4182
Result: 9.11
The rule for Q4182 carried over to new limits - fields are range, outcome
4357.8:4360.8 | 9.81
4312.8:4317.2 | 8.29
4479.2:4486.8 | 11.8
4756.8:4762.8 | 9.82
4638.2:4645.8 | 11.4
